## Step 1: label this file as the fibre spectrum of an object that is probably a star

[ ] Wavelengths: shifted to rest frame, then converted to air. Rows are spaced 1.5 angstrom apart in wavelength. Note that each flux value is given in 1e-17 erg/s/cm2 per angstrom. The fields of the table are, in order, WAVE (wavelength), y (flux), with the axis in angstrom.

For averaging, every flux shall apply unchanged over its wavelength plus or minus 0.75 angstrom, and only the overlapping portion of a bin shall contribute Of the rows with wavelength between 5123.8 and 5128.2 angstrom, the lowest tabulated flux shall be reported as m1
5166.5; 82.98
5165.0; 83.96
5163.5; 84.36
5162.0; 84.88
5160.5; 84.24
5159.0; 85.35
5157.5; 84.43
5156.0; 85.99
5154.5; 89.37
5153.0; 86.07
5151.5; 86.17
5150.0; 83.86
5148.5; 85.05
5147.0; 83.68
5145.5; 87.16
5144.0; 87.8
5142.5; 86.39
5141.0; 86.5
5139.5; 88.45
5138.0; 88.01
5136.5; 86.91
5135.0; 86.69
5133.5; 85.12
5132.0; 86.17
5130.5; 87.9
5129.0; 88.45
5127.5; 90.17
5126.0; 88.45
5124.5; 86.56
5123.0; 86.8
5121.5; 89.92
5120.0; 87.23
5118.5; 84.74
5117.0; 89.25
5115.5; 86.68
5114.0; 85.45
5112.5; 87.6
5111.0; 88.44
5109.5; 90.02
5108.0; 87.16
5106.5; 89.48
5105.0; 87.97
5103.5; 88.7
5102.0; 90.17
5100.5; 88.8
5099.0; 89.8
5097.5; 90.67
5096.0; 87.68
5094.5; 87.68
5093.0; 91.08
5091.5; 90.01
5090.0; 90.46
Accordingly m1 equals 86.56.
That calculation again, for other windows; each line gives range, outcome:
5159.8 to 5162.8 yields 84.24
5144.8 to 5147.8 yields 83.68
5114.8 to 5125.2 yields 84.74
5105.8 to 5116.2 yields 85.45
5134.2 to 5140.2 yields 86.69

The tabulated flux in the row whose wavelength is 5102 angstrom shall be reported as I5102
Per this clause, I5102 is 90.17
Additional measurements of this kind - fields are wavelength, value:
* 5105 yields 87.97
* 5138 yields 88.01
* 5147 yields 83.68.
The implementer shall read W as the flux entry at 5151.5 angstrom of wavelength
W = 86.17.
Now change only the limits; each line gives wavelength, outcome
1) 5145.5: 87.16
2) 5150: 83.86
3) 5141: 86.5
